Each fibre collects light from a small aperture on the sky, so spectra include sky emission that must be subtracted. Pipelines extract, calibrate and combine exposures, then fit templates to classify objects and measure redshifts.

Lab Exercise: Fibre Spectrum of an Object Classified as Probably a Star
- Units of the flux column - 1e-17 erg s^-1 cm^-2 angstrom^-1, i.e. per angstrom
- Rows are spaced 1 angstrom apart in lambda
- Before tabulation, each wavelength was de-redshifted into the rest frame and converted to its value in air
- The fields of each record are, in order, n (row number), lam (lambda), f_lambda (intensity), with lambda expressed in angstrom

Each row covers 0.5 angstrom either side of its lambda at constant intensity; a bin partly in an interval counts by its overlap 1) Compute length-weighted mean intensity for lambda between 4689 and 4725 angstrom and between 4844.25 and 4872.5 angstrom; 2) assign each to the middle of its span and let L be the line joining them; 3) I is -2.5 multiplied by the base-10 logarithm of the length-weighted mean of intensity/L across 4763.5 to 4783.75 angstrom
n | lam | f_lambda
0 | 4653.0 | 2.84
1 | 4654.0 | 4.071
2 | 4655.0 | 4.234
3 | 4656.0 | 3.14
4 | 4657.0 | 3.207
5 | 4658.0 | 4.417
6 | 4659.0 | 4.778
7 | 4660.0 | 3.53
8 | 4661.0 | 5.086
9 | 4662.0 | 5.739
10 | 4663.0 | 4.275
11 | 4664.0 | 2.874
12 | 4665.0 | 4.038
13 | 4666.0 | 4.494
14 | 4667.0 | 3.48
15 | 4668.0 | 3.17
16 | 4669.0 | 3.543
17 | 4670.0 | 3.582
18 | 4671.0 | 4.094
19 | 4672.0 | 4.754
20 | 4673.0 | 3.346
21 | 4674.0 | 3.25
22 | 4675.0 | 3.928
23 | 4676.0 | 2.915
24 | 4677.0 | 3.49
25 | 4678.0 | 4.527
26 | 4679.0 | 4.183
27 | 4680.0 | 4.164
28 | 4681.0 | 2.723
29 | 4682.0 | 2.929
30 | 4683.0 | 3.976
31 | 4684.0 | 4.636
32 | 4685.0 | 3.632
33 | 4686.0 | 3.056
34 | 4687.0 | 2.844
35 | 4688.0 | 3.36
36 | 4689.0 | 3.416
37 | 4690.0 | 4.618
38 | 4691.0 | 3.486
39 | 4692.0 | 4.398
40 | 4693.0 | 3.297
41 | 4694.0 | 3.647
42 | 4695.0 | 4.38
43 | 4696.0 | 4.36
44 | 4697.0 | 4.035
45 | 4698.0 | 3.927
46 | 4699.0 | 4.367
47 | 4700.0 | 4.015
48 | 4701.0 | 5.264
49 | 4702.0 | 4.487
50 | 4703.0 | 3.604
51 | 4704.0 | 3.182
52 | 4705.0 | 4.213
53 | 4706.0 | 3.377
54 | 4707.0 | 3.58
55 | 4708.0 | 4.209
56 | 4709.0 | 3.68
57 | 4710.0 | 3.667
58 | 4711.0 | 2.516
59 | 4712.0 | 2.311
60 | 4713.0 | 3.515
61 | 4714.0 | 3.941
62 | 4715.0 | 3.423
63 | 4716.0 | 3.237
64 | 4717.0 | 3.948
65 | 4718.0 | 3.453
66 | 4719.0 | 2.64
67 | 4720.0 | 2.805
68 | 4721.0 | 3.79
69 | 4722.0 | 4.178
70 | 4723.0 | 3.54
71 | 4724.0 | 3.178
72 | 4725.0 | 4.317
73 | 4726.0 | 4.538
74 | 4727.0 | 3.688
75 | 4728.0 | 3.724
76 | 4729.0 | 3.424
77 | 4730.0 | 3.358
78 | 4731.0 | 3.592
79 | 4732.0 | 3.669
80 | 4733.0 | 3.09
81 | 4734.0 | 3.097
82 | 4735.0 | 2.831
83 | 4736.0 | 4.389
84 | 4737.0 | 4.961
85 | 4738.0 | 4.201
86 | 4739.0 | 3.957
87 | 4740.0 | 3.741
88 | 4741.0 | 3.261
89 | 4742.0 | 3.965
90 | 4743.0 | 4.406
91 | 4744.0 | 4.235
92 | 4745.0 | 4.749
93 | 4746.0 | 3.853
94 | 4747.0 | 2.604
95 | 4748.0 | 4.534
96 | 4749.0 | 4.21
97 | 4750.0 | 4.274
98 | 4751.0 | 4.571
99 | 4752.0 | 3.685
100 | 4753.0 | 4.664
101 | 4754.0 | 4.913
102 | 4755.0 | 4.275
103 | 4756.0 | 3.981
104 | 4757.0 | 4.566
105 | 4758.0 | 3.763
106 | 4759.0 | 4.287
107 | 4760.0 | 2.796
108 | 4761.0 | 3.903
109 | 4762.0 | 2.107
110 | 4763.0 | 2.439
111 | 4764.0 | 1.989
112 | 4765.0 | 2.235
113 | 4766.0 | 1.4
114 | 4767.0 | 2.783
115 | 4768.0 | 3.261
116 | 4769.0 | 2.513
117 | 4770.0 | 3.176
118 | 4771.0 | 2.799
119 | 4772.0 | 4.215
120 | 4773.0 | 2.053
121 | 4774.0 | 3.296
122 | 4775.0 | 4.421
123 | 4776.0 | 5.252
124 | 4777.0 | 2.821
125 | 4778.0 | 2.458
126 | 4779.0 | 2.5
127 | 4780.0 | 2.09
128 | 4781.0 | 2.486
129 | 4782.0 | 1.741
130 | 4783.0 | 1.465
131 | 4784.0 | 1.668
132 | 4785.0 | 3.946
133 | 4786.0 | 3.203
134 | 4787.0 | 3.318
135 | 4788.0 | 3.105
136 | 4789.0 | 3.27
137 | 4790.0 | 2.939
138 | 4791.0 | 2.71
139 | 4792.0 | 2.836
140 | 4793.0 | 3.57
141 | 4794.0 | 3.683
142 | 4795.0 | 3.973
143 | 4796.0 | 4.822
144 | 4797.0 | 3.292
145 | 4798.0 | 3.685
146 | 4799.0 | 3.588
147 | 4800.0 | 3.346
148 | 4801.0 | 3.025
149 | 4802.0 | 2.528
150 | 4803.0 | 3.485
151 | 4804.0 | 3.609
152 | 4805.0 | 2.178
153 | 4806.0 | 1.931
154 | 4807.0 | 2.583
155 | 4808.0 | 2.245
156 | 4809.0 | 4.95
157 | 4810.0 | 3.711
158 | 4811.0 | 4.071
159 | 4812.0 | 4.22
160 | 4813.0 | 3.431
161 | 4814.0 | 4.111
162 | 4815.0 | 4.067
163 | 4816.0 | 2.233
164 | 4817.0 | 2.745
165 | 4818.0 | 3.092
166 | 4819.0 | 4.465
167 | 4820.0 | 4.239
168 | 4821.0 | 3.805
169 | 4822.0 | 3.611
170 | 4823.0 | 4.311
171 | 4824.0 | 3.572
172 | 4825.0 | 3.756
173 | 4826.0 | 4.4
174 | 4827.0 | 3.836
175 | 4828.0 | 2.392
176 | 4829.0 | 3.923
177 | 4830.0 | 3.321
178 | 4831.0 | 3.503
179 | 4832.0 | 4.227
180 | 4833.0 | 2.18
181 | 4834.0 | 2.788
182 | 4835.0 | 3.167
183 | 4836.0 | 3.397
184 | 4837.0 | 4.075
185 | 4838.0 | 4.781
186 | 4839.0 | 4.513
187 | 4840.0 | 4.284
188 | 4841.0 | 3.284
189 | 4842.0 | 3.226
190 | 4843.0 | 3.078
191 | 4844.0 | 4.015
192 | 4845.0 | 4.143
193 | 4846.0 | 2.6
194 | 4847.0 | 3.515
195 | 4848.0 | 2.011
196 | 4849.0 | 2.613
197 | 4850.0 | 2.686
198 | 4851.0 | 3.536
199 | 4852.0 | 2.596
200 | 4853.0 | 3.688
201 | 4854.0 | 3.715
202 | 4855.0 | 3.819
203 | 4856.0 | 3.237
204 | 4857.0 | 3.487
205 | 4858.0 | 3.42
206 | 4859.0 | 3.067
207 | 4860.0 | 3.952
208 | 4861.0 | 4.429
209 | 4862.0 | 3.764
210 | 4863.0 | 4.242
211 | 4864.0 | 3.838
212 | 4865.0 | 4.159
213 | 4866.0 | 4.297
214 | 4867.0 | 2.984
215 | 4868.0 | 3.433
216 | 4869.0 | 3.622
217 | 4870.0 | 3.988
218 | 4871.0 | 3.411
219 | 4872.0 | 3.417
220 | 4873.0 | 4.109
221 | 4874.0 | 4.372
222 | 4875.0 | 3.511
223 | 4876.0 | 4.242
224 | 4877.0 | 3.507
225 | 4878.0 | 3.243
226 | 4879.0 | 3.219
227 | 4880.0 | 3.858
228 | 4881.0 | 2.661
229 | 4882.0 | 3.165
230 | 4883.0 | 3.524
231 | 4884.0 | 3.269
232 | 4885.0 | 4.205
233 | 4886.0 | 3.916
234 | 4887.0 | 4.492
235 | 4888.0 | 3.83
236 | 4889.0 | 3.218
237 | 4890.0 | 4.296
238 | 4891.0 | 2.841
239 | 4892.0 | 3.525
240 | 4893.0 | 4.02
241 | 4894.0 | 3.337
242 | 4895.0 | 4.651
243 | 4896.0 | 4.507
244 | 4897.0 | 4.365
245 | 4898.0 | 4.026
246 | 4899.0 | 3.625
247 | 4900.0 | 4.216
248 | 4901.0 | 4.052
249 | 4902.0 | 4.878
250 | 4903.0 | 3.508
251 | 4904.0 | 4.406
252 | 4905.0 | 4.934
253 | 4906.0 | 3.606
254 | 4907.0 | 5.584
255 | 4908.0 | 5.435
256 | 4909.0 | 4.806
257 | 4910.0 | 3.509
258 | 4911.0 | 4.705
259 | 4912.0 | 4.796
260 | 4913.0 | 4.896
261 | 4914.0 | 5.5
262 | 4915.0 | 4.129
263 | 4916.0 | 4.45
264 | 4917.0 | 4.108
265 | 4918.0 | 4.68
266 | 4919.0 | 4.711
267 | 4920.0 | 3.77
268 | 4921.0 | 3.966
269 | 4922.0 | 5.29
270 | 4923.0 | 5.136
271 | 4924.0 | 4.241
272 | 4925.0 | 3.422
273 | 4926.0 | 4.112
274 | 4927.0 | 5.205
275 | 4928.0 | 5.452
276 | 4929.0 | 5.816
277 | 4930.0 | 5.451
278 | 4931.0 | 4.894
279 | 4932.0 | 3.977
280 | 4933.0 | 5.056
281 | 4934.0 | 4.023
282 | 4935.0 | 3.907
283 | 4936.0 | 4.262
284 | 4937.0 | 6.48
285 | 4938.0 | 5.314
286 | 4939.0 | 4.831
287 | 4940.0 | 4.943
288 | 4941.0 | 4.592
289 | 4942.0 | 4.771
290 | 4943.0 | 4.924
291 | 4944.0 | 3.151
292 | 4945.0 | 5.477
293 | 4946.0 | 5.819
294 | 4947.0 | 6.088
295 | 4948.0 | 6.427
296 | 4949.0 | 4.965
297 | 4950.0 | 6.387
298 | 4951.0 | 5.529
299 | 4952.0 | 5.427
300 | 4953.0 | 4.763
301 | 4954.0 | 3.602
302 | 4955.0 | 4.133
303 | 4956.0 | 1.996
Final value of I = 0.31 mag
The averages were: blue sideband 3.73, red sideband 3.49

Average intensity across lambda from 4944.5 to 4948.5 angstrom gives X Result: 5.95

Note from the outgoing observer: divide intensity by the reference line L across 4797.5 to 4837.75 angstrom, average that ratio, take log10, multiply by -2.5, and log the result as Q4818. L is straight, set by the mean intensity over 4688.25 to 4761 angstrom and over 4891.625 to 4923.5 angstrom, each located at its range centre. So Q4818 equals 0.19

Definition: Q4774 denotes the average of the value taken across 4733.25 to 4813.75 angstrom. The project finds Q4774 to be 3.39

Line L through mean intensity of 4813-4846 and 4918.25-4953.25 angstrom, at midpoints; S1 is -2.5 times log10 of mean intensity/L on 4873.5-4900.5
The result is 0.15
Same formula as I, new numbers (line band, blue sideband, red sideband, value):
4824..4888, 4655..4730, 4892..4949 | 0.22 mag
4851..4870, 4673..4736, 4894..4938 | 0.18 mag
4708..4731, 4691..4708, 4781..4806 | 0.09 mag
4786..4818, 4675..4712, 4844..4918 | 0.15 mag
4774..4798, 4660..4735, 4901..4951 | 0.30 mag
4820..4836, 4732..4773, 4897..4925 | 0.13 mag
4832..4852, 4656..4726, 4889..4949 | 0.27 mag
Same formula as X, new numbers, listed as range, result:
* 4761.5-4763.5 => 2.27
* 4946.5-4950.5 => 5.97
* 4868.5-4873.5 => 3.71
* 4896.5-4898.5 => 4.2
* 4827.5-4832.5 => 3.47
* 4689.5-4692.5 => 4.17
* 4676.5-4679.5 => 4.07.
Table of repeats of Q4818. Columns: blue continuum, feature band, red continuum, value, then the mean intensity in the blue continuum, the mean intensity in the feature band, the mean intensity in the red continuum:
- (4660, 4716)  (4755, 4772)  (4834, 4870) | 0.20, 3.79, 3.07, 3.56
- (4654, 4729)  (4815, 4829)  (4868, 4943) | 0.13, 3.77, 3.6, 4.27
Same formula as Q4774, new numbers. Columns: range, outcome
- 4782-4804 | 3.19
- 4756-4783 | 2.97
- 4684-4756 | 3.8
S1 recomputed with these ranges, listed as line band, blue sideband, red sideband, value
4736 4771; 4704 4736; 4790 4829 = -0.05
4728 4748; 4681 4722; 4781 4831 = -0.06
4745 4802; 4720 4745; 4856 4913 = 0.16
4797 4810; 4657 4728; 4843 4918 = 0.22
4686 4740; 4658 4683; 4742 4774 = 0.00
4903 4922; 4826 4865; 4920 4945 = -0.03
